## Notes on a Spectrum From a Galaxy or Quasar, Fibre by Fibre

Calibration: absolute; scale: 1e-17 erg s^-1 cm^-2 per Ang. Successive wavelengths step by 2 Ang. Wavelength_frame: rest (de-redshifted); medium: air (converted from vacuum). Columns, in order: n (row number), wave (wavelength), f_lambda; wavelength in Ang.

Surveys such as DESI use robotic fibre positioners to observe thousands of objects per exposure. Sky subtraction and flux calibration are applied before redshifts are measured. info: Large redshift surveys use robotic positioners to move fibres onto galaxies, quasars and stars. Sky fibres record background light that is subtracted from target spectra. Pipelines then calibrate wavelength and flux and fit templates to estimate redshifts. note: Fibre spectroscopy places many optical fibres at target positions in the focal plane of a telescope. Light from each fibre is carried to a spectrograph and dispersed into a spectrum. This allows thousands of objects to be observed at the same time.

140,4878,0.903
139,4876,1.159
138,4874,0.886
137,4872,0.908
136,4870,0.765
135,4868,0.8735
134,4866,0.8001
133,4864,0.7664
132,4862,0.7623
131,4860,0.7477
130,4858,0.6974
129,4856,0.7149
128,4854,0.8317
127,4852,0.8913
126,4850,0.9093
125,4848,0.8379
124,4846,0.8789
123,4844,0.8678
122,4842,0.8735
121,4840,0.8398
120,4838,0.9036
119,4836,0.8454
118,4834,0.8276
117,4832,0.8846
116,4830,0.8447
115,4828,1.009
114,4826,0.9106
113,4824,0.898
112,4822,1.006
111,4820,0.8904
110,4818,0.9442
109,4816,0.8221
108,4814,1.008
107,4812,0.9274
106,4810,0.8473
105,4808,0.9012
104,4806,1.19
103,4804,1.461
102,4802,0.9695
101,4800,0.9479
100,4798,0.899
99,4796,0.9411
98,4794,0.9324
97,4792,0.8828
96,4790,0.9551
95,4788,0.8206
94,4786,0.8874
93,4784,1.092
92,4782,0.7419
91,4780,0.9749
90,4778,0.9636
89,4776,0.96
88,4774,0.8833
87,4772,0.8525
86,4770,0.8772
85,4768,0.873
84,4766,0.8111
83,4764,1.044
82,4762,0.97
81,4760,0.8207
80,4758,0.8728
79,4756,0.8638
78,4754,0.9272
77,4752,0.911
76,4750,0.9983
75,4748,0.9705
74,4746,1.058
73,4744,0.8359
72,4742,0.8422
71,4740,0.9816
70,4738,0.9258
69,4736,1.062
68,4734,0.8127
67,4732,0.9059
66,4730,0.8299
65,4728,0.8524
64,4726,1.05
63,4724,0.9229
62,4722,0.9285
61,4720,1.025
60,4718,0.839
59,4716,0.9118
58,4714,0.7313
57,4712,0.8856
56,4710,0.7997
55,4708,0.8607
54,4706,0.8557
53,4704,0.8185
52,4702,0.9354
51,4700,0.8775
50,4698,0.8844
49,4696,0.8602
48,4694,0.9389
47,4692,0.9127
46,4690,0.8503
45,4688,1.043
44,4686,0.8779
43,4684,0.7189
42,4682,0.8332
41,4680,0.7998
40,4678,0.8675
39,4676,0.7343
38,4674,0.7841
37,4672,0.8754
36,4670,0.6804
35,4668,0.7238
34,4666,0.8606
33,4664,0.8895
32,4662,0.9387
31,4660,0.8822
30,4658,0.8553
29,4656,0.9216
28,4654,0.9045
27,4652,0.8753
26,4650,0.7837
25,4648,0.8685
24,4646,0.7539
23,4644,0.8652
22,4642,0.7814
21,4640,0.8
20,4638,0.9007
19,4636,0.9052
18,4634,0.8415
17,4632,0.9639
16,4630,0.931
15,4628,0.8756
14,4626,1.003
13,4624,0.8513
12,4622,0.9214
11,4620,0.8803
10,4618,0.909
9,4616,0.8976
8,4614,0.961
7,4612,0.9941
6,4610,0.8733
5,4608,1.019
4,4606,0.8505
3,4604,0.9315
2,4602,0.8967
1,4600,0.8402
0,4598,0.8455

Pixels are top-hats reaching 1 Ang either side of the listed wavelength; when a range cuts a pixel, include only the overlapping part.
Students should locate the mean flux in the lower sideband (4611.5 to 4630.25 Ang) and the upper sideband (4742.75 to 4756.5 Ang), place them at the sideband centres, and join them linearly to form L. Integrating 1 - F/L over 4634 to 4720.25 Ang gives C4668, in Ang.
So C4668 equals 7.1 Ang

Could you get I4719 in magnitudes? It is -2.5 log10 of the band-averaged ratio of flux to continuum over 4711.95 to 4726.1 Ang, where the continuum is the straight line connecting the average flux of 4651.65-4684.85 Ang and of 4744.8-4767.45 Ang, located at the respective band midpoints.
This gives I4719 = -0.020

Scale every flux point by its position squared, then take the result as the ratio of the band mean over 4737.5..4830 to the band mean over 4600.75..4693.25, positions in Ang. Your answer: 1.14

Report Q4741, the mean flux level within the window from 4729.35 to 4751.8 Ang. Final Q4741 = 0.93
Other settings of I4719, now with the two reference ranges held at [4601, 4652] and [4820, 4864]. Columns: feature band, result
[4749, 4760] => -0.045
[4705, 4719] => 0.045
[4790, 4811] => -0.156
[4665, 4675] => 0.128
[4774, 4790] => -0.067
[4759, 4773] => -0.031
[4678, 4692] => 0.027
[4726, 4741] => -0.057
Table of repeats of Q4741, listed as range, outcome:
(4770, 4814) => 0.953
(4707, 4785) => 0.909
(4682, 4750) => 0.898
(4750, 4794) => 0.907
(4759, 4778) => 0.902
